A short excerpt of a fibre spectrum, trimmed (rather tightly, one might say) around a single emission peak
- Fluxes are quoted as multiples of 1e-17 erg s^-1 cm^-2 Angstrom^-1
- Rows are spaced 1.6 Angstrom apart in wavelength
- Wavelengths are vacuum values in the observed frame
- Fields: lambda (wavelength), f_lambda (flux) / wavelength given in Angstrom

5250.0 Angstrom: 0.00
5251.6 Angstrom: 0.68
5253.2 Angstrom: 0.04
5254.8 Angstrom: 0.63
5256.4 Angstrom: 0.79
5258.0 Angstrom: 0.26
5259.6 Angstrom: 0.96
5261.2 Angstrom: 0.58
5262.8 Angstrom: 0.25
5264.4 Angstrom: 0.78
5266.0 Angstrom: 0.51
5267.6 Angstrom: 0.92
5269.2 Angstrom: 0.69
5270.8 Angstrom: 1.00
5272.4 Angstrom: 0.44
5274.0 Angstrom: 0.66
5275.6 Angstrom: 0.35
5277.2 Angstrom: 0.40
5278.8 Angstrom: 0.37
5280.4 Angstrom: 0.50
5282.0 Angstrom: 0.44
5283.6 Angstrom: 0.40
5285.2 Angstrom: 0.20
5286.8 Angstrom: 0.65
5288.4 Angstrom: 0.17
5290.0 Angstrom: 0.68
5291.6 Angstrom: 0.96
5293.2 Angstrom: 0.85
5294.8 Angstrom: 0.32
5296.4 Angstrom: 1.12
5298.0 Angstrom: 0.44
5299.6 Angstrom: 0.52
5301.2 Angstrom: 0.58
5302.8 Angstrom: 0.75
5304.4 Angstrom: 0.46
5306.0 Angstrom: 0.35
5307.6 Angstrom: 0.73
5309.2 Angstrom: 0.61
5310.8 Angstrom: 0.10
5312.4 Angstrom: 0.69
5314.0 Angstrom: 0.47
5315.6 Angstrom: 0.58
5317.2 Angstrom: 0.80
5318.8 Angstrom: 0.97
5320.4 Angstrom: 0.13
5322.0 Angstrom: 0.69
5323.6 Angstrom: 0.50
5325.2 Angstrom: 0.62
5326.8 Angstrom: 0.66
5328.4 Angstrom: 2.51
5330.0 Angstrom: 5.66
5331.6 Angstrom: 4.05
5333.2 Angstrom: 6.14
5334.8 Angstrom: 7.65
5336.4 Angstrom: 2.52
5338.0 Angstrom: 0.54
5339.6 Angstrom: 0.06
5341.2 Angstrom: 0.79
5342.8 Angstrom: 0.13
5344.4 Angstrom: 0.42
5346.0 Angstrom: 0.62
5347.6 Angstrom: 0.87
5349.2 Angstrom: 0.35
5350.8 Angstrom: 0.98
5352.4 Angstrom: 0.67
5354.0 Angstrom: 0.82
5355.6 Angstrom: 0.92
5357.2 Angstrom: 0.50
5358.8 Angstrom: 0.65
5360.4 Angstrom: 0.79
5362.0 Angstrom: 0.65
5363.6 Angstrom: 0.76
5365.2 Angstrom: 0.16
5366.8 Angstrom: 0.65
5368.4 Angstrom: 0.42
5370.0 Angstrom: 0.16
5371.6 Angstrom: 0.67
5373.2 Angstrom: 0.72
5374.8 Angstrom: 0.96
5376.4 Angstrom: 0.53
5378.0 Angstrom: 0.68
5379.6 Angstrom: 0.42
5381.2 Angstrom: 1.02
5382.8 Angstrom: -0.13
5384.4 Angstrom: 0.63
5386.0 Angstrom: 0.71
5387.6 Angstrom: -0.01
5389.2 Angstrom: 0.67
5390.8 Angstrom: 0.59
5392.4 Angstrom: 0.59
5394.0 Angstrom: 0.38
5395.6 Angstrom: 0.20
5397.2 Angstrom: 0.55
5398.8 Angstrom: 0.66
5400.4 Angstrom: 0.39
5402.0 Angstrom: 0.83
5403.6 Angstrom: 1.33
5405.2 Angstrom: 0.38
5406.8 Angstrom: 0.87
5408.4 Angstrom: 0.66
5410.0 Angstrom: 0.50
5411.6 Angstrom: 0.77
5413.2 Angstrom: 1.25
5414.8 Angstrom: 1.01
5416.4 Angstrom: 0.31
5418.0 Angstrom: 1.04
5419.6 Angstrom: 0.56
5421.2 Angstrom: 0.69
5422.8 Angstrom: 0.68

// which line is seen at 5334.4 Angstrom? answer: [O II] 3727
